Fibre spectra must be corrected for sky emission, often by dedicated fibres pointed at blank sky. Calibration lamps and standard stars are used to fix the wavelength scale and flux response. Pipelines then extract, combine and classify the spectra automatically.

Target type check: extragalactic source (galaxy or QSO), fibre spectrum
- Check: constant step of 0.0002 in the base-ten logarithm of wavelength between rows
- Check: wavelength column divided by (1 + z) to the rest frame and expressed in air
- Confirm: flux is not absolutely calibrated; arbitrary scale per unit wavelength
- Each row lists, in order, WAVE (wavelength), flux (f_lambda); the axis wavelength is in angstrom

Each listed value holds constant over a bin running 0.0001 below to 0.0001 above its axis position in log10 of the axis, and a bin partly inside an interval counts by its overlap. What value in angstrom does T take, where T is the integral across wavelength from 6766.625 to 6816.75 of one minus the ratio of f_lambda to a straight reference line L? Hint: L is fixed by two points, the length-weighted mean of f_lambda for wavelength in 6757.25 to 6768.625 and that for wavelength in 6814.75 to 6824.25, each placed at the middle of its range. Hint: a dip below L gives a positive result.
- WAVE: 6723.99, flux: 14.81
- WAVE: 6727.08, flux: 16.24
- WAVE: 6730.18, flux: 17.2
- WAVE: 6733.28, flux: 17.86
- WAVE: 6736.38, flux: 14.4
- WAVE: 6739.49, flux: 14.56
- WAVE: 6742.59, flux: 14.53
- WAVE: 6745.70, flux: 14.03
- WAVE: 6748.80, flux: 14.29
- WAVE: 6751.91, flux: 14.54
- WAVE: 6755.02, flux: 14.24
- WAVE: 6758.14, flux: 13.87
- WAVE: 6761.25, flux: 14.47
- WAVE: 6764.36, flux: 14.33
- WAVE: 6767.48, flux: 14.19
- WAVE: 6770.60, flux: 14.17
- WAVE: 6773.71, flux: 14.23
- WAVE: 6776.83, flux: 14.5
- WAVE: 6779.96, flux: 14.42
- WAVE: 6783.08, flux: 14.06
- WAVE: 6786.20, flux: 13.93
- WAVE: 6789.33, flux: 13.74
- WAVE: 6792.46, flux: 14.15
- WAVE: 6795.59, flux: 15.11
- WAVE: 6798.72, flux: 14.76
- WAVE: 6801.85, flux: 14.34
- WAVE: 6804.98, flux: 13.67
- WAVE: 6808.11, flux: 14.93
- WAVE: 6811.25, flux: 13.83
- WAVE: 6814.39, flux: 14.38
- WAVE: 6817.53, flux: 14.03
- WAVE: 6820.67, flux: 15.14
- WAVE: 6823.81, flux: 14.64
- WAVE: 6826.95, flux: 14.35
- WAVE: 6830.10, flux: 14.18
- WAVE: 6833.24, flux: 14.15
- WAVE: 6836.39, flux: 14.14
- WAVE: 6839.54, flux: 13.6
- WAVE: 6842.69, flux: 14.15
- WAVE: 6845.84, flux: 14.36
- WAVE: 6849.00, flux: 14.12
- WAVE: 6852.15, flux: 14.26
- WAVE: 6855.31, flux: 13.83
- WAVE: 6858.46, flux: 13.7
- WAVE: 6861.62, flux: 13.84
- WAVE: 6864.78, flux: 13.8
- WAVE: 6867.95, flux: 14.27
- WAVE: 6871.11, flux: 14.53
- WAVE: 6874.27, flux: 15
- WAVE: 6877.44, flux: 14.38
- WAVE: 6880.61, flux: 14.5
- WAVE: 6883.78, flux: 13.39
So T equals 0.47 angstrom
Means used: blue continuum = 14.2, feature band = 14.3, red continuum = 14.6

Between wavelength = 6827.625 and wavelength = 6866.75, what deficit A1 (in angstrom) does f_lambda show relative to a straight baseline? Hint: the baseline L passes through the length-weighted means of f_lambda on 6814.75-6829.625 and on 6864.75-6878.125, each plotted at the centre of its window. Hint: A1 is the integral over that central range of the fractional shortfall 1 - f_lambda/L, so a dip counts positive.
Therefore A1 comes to 1.2 angstrom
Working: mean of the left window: 14.5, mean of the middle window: 14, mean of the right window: 14.5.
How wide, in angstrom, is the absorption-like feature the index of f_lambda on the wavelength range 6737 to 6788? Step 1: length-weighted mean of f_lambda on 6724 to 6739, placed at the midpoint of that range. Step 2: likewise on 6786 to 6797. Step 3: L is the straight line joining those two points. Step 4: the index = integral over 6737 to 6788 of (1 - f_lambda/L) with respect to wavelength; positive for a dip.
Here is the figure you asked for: 2.94 angstrom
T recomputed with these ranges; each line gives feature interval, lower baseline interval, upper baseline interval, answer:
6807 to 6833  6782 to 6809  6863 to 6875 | -0.2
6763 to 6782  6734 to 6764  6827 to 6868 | 0.0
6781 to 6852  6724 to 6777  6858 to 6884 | 1.1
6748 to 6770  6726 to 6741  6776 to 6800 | 1.4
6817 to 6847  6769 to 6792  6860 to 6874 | -0.2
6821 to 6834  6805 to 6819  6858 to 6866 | -0.3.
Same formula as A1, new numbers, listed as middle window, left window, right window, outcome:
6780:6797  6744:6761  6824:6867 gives -0.1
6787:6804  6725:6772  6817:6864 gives 0.2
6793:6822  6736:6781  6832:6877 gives -0.5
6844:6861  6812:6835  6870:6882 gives 0.5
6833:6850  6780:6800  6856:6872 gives 0.0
